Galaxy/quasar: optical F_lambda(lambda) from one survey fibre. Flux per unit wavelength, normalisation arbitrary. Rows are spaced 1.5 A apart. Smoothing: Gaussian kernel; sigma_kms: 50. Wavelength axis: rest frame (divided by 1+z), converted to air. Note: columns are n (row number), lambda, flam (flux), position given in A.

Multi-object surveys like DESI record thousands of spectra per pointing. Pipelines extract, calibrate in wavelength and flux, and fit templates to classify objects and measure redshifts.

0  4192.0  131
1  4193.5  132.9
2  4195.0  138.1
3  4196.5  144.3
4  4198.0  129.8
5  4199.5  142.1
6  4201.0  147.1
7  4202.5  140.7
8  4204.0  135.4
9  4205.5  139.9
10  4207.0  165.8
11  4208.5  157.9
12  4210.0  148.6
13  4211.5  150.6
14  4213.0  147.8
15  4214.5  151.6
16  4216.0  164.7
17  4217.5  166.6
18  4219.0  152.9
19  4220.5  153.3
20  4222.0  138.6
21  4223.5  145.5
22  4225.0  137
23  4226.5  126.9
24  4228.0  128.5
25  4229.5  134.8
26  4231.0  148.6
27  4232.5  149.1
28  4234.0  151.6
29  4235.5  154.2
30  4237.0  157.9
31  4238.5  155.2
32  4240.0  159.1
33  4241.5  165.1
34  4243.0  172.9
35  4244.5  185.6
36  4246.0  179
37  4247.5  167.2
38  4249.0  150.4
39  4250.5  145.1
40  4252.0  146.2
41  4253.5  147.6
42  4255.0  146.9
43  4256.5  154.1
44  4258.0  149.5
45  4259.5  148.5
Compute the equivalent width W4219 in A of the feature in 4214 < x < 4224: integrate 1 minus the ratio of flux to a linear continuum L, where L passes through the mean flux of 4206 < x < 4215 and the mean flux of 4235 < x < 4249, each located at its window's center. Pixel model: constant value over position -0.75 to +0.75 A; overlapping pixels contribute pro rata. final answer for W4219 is 0.2 A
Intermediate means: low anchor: 153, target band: 154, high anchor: 166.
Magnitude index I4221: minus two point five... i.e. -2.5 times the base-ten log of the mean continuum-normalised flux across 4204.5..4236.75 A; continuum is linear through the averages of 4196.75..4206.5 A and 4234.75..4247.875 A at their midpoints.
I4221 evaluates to 0.03 mag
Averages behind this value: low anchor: 140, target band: 148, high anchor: 166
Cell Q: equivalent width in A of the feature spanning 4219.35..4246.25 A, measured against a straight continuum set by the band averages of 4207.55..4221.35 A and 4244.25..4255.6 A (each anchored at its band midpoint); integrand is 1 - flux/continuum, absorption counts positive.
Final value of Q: 0.8 A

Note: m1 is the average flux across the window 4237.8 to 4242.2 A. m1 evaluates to 160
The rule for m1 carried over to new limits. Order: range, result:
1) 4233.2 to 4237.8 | 155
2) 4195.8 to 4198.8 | 137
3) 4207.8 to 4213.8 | 151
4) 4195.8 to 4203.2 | 141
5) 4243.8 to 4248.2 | 177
